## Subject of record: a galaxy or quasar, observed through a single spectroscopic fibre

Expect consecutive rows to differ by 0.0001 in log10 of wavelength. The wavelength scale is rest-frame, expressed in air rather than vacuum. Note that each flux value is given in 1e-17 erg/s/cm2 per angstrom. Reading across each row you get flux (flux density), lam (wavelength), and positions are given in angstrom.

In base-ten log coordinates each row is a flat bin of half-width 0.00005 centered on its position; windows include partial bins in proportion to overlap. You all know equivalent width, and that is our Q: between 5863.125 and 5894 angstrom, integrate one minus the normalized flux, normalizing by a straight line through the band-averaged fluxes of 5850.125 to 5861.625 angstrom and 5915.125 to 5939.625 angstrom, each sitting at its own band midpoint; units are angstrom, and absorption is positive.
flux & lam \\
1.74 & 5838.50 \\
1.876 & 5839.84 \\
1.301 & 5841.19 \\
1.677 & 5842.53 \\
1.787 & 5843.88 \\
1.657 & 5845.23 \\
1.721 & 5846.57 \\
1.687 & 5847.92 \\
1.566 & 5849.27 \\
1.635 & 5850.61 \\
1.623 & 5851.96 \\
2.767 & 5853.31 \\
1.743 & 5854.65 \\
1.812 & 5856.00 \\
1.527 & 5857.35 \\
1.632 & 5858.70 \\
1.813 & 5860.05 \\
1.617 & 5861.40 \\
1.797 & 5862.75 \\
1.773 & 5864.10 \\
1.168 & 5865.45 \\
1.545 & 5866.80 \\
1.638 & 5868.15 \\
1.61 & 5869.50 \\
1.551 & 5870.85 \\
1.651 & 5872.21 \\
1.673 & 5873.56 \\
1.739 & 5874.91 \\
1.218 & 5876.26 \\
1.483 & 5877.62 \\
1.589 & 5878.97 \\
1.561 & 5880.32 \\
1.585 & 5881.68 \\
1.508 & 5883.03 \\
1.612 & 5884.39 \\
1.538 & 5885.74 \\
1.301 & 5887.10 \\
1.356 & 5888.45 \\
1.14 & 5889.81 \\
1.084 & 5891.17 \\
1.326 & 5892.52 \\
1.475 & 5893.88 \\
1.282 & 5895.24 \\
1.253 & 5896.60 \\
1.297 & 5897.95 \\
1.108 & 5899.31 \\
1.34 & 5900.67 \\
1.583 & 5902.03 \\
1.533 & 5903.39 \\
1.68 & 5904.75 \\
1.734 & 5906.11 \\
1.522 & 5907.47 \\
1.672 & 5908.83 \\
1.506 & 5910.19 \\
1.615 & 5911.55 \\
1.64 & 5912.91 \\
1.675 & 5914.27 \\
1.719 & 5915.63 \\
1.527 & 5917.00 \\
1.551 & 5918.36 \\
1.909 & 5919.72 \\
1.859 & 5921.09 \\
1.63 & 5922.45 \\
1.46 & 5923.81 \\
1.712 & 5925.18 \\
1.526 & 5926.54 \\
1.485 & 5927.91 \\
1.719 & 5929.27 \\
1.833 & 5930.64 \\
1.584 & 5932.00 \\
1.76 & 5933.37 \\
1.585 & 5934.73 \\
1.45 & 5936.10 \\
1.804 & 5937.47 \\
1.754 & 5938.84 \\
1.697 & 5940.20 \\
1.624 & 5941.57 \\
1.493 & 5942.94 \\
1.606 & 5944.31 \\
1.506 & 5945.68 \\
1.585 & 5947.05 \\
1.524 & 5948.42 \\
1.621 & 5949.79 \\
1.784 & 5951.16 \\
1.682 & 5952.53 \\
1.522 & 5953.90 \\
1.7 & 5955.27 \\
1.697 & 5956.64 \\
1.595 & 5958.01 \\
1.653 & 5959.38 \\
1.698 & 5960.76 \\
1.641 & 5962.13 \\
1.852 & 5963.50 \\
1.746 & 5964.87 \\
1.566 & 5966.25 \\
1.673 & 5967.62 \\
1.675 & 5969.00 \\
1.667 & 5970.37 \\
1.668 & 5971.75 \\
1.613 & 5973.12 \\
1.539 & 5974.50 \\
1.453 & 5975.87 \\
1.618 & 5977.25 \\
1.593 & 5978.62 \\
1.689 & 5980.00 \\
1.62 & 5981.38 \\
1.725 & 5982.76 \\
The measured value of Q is 4.80 angstrom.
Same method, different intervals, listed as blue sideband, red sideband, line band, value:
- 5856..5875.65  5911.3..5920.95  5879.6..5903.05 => 3.91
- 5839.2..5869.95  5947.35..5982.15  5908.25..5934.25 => 0.19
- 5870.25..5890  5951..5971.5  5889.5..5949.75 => 1.26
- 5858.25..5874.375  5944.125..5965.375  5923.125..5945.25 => 0.21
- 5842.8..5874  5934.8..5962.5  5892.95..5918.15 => 2.32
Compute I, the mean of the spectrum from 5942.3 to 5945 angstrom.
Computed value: 1.55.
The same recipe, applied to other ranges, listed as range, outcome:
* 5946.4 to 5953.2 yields 1.64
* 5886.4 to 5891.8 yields 1.22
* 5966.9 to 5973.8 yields 1.66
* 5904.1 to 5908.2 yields 1.65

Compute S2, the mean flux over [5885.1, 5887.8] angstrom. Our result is 1.42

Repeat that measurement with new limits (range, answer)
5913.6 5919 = 1.62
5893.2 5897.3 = 1.34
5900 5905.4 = 1.53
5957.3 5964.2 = 1.69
